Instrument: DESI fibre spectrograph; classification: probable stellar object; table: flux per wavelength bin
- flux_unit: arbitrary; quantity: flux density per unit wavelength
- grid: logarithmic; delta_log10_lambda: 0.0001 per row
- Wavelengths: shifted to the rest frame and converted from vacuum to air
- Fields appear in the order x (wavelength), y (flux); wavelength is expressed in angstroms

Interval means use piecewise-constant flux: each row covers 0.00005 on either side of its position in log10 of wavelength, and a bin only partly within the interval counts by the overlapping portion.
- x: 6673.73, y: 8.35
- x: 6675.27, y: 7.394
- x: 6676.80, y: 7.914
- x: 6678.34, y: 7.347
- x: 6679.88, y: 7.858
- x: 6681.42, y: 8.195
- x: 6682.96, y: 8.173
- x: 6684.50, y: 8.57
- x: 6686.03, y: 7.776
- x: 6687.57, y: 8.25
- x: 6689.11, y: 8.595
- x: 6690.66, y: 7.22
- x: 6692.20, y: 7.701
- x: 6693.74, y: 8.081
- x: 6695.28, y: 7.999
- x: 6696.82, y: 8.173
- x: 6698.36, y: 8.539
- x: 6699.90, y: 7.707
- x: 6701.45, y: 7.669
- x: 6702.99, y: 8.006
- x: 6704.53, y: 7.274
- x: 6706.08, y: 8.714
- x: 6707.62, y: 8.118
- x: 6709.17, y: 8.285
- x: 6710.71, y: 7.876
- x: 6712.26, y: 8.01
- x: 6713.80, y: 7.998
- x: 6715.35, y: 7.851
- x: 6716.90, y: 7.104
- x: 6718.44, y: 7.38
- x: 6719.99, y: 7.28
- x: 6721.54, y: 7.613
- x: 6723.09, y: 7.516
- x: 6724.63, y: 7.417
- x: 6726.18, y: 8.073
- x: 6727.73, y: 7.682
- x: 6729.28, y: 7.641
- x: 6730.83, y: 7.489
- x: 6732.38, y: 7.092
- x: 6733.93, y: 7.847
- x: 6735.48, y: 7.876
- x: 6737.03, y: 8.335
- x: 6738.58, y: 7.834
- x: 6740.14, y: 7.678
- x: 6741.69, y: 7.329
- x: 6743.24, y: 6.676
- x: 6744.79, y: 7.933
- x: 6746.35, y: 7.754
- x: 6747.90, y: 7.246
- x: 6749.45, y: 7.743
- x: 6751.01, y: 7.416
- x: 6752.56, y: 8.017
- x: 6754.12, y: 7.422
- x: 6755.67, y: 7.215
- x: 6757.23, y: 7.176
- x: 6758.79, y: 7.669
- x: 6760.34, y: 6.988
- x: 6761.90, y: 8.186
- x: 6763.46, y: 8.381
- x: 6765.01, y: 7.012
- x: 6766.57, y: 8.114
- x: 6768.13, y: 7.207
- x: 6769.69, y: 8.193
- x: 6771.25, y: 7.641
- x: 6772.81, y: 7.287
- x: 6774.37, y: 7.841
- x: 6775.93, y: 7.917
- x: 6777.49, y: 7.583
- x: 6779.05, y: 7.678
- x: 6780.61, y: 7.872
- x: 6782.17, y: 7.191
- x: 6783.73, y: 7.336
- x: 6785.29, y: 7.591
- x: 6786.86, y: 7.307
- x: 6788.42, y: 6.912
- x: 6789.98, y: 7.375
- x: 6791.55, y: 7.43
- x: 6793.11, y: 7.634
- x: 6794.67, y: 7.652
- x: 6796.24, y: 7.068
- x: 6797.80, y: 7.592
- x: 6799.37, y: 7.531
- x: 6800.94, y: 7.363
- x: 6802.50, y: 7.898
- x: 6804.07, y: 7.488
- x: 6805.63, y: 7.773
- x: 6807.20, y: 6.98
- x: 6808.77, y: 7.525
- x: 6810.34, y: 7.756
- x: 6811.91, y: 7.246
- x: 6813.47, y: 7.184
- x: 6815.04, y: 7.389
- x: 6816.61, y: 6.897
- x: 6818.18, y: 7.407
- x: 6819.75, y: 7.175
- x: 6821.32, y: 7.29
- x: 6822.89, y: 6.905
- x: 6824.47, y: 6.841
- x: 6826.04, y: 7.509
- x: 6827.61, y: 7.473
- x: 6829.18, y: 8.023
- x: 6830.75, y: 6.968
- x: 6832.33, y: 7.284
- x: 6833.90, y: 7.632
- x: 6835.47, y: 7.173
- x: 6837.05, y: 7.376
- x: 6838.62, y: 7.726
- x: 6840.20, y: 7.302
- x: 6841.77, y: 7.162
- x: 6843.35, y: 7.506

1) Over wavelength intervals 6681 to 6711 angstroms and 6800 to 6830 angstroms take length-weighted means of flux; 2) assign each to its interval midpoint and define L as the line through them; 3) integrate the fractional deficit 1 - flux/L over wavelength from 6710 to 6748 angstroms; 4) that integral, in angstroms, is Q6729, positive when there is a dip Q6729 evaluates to 1.1 angstroms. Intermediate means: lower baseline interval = 8.05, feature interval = 7.63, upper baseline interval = 7.38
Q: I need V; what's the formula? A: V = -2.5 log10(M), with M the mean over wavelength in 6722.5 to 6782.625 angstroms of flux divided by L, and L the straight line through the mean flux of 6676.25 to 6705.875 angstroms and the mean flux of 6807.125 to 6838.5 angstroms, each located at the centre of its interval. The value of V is 0.01 mag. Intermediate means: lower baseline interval 7.96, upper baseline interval 7.32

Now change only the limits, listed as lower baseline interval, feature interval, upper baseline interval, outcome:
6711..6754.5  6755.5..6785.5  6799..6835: -0.02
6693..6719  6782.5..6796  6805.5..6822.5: 0.01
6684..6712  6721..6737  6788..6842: 0.03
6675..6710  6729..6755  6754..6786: 0.02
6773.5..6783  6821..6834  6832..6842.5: 0.02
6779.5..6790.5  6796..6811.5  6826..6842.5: -0.02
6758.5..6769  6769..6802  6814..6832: 0.00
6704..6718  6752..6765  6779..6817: 0.01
